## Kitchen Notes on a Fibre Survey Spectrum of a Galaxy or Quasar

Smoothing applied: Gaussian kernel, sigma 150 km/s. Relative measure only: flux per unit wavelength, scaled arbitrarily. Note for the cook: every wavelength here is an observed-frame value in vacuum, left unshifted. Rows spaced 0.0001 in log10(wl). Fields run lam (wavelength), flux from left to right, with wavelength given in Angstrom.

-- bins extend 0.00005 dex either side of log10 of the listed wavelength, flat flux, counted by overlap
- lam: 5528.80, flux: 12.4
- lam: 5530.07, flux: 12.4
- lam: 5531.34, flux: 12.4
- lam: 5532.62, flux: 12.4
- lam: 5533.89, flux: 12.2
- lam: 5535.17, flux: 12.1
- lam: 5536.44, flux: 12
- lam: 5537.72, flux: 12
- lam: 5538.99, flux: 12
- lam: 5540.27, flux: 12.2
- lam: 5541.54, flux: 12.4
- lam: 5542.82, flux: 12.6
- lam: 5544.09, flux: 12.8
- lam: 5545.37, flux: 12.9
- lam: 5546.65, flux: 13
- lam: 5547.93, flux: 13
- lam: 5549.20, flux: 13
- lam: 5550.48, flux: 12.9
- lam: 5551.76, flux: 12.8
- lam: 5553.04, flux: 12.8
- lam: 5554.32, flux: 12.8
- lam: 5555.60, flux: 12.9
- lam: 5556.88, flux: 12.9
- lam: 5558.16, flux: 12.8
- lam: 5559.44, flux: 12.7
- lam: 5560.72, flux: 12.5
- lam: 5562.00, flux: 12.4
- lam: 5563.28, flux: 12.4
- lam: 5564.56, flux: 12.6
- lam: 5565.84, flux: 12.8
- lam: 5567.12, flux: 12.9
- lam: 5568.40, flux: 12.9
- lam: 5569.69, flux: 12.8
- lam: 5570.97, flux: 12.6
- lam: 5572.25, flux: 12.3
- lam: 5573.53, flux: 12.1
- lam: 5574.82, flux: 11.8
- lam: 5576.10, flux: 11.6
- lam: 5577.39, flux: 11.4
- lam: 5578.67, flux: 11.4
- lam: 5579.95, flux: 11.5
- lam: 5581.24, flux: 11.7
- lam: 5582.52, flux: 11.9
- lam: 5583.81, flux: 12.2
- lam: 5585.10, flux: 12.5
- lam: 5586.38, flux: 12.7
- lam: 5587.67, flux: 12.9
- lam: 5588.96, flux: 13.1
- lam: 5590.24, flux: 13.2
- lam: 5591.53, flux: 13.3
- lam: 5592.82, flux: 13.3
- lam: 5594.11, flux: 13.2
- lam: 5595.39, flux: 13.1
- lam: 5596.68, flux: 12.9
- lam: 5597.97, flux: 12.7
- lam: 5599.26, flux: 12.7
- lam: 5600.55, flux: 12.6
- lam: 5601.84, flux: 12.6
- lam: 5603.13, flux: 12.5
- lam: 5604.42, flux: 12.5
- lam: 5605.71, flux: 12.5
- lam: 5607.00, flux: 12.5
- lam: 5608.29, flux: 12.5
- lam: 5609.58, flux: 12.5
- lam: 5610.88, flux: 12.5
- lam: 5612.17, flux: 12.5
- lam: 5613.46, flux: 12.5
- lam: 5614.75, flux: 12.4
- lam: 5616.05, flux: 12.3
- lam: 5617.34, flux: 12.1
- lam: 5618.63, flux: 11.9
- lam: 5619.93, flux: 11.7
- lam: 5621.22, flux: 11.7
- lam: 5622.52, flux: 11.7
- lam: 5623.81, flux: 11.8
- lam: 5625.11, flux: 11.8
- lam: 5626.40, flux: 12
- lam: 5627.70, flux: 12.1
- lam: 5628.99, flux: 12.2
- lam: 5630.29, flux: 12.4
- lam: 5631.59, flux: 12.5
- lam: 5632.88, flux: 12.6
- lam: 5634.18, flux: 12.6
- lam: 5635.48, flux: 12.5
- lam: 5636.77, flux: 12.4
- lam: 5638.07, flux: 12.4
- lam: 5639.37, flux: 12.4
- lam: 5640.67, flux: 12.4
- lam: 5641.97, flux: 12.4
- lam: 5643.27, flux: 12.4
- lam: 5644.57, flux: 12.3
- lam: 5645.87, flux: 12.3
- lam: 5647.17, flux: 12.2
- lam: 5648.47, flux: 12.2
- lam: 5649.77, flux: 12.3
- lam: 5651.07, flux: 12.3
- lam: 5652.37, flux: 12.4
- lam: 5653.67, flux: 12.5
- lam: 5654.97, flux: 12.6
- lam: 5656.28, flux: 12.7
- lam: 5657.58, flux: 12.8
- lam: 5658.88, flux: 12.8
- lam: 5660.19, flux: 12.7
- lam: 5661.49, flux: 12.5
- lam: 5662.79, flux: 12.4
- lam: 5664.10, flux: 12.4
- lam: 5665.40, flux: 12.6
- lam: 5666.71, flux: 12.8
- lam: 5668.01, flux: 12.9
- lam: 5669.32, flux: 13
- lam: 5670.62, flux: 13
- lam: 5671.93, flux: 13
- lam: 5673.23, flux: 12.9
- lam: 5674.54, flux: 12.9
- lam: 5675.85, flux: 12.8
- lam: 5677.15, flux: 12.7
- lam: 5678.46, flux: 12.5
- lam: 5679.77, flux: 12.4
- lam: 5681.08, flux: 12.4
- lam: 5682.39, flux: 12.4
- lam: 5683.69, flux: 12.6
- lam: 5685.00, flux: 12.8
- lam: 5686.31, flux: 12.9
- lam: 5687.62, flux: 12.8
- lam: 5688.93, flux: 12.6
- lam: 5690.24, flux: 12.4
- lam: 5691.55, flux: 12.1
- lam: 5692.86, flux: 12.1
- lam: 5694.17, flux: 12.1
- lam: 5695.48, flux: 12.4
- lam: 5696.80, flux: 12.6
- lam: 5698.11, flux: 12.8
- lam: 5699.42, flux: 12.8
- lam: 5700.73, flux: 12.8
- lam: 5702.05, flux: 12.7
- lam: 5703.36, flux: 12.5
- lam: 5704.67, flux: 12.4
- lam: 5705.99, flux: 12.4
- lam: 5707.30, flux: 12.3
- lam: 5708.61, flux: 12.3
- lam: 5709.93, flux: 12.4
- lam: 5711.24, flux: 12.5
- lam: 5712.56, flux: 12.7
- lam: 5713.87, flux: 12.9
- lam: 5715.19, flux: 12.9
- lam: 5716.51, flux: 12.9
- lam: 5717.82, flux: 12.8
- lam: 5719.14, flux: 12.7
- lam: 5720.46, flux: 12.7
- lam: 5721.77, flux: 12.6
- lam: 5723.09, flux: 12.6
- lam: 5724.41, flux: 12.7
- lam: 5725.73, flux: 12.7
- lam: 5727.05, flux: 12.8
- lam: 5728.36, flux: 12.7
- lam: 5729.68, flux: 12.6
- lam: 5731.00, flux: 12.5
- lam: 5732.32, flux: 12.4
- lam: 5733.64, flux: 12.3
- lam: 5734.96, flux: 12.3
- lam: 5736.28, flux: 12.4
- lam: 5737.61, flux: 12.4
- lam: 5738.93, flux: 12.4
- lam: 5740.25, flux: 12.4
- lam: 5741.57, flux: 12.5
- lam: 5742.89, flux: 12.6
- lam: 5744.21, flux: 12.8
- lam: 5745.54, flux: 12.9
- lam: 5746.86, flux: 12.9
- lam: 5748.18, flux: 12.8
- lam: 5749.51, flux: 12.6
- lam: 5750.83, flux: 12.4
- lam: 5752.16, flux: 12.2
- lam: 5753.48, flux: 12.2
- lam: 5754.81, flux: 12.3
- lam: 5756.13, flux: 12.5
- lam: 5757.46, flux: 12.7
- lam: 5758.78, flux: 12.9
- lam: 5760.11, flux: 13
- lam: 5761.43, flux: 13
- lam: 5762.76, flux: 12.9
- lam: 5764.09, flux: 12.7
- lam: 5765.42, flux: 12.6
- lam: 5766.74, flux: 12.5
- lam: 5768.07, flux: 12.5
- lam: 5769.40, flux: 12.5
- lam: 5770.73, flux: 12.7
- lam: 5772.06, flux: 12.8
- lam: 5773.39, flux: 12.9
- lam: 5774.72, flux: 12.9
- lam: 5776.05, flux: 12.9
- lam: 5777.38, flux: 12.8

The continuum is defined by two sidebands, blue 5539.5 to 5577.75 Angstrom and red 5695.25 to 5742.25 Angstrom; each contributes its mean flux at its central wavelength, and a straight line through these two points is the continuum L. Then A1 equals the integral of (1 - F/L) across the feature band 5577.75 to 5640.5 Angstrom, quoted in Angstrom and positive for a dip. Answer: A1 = 0.9 Angstrom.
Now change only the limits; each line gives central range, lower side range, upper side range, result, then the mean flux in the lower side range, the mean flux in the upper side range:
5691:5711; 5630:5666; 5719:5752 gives 0.1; 12.5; 12.6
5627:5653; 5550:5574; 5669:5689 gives 0.7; 12.7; 12.7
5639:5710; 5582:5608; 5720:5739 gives 0.4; 12.7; 12.5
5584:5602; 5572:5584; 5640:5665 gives -1.5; 11.8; 12.5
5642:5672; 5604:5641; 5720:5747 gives -0.5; 12.3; 12.6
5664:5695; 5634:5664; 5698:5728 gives -0.2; 12.5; 12.6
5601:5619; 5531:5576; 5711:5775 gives 0.2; 12.6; 12.6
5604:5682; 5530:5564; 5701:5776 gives 1.0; 12.6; 12.6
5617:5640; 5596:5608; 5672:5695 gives 0.8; 12.6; 12.6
